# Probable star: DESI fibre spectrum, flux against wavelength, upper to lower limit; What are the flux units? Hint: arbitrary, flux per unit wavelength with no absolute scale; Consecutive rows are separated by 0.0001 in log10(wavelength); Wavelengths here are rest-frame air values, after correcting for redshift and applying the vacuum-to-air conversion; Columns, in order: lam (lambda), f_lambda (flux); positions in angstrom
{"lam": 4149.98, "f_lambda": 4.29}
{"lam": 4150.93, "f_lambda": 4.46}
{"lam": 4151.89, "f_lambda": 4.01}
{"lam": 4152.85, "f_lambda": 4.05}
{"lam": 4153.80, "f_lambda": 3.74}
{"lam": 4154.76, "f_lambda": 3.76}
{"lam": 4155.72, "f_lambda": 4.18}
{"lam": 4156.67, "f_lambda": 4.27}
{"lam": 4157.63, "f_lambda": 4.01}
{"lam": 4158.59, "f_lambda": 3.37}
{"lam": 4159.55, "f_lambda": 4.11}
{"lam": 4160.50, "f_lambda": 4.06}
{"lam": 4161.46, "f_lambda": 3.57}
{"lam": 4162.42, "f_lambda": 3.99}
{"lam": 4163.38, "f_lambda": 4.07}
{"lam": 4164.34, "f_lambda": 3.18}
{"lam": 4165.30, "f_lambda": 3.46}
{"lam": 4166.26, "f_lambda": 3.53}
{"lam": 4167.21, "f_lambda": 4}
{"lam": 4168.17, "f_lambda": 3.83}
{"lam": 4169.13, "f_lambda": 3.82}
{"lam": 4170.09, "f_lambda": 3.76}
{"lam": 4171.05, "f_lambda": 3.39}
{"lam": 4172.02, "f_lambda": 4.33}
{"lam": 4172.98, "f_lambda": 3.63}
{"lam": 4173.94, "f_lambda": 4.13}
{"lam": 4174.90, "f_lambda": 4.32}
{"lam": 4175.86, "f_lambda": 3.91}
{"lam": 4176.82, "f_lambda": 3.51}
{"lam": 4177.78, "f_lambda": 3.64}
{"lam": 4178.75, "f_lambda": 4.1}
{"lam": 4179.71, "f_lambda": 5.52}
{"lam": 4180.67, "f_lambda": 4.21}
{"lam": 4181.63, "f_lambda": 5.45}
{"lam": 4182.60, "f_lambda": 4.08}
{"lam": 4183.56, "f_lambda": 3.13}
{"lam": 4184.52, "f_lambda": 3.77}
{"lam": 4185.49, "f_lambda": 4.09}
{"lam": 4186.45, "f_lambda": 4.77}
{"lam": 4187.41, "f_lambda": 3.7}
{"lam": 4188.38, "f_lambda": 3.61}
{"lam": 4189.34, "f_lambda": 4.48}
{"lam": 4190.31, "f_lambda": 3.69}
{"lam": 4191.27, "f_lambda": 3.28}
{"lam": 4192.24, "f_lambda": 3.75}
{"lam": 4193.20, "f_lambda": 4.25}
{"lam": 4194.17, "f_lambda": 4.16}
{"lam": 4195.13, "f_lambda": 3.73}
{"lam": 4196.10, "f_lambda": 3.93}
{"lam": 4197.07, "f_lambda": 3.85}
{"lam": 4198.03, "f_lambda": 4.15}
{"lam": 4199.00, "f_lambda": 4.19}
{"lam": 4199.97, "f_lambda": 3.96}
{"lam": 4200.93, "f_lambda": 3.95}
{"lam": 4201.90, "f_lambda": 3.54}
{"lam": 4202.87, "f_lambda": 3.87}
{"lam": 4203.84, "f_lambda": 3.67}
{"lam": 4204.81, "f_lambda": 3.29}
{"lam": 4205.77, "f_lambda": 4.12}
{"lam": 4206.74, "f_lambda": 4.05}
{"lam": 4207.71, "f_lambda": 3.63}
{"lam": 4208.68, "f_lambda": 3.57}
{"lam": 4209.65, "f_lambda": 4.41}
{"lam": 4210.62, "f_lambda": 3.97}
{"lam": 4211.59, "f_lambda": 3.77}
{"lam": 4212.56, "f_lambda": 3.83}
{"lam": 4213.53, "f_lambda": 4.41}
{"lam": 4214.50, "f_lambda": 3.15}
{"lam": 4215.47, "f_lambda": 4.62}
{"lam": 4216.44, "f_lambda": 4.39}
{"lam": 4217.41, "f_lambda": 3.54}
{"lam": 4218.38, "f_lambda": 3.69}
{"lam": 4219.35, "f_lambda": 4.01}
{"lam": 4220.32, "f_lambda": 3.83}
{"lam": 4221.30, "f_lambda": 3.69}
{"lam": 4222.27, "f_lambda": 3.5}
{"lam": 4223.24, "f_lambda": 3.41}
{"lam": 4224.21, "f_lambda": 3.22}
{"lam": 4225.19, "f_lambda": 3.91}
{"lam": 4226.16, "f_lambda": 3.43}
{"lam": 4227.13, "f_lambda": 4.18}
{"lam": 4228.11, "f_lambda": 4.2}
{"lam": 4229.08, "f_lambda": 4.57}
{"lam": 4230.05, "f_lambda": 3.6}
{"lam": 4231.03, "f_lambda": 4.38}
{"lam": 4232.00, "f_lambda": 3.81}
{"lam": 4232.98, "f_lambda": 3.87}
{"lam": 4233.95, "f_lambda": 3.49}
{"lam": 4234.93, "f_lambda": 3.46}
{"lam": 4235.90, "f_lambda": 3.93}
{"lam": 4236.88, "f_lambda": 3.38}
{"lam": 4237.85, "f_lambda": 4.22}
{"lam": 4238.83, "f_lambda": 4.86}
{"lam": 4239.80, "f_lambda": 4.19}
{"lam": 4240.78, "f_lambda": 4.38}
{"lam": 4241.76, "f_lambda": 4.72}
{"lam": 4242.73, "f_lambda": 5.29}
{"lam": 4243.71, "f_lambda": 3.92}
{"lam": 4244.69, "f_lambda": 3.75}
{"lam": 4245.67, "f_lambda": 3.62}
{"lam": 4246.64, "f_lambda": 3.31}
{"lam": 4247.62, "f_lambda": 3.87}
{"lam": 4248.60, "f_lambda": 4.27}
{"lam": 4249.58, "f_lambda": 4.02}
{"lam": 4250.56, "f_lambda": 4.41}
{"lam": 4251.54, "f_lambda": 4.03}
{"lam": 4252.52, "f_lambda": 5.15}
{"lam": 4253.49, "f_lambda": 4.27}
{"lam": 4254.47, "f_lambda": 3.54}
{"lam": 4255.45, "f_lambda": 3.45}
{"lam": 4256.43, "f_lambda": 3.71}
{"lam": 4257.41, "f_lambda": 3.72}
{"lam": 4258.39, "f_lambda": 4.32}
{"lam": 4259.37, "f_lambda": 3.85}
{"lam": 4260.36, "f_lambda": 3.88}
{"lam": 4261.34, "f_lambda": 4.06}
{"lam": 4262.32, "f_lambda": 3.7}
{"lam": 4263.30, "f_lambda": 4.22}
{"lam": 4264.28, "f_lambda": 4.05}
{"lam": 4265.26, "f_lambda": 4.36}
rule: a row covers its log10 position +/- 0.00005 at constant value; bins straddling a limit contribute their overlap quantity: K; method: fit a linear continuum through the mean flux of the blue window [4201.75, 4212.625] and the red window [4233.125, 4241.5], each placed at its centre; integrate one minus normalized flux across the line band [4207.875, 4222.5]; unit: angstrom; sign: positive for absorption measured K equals -0.1 angstrom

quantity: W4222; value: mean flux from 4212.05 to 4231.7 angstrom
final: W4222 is 3.88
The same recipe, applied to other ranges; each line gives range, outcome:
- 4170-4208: 3.97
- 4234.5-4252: 4.09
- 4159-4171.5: 3.75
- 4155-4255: 3.95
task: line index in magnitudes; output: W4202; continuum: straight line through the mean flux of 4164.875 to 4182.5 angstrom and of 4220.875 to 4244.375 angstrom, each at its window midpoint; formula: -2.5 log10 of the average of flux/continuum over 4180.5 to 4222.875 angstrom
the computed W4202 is 0.02 mag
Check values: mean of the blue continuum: 4.03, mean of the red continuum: 3.98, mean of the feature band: 3.92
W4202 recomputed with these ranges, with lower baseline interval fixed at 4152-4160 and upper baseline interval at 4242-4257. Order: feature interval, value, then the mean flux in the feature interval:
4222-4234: 0.054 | 3.83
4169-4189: -0.023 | 4.05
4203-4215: 0.049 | 3.82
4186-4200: 0.005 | 3.96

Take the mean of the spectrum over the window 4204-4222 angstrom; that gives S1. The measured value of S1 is 3.88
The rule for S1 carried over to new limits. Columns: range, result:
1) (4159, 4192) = 3.94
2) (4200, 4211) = 3.83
